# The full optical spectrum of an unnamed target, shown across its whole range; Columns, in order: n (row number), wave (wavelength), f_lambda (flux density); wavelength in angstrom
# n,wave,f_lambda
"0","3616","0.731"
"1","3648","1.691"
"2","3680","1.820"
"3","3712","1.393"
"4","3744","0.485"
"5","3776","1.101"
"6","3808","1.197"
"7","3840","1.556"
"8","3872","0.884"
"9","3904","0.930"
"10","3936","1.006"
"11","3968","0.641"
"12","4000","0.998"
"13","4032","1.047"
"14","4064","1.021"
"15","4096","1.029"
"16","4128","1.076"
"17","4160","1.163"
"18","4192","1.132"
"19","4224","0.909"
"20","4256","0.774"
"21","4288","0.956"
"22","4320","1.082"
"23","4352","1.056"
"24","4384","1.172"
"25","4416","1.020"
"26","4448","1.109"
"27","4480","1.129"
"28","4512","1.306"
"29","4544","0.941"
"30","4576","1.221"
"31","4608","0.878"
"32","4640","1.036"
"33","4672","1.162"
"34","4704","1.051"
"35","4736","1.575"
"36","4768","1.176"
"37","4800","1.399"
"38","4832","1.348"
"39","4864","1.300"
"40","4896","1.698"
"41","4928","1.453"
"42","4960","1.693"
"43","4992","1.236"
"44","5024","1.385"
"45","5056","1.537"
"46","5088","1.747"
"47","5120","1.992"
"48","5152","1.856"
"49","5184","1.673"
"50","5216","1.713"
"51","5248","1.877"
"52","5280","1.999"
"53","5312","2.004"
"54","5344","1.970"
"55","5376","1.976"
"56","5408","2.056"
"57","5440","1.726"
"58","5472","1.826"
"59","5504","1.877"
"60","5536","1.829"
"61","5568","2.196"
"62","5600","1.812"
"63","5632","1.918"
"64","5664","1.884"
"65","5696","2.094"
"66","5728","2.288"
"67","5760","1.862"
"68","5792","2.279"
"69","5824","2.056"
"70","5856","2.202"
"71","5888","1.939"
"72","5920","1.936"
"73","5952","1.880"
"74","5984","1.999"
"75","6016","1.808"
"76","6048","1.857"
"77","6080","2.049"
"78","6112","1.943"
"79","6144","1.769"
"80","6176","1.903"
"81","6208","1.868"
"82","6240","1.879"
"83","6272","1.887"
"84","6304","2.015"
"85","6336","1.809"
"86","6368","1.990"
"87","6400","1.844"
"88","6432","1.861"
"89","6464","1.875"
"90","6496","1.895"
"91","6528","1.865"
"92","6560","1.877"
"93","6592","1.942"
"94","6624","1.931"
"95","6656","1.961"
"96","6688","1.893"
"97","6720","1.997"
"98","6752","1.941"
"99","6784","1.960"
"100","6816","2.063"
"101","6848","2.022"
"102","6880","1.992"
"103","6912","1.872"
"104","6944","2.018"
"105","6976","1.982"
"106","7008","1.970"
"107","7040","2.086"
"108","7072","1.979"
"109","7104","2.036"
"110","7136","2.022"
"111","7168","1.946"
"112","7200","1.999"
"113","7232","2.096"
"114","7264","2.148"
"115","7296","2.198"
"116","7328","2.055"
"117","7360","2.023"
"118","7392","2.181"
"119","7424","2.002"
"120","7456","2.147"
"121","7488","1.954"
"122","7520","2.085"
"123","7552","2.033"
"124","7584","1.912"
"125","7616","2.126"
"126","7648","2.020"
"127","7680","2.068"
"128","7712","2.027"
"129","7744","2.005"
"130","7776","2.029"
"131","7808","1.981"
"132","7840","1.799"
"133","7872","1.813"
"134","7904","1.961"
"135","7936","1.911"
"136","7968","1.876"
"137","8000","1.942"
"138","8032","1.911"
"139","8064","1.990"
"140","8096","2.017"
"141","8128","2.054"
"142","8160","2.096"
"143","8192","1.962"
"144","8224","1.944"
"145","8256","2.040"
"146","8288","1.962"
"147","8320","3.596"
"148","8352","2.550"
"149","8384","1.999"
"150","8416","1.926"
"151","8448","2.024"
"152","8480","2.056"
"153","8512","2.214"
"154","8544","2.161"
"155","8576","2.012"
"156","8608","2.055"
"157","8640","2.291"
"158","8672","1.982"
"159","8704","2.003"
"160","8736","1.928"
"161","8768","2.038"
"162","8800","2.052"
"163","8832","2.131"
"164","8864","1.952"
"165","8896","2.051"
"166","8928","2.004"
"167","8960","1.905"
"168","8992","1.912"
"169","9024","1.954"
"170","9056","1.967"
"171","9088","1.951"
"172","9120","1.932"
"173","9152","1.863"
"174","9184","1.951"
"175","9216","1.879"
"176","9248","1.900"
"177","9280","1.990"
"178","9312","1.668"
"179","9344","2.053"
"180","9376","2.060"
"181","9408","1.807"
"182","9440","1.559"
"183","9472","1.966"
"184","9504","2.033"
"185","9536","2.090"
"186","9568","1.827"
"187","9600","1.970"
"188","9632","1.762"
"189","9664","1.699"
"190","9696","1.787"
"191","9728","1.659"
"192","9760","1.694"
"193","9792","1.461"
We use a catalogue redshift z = 0.268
